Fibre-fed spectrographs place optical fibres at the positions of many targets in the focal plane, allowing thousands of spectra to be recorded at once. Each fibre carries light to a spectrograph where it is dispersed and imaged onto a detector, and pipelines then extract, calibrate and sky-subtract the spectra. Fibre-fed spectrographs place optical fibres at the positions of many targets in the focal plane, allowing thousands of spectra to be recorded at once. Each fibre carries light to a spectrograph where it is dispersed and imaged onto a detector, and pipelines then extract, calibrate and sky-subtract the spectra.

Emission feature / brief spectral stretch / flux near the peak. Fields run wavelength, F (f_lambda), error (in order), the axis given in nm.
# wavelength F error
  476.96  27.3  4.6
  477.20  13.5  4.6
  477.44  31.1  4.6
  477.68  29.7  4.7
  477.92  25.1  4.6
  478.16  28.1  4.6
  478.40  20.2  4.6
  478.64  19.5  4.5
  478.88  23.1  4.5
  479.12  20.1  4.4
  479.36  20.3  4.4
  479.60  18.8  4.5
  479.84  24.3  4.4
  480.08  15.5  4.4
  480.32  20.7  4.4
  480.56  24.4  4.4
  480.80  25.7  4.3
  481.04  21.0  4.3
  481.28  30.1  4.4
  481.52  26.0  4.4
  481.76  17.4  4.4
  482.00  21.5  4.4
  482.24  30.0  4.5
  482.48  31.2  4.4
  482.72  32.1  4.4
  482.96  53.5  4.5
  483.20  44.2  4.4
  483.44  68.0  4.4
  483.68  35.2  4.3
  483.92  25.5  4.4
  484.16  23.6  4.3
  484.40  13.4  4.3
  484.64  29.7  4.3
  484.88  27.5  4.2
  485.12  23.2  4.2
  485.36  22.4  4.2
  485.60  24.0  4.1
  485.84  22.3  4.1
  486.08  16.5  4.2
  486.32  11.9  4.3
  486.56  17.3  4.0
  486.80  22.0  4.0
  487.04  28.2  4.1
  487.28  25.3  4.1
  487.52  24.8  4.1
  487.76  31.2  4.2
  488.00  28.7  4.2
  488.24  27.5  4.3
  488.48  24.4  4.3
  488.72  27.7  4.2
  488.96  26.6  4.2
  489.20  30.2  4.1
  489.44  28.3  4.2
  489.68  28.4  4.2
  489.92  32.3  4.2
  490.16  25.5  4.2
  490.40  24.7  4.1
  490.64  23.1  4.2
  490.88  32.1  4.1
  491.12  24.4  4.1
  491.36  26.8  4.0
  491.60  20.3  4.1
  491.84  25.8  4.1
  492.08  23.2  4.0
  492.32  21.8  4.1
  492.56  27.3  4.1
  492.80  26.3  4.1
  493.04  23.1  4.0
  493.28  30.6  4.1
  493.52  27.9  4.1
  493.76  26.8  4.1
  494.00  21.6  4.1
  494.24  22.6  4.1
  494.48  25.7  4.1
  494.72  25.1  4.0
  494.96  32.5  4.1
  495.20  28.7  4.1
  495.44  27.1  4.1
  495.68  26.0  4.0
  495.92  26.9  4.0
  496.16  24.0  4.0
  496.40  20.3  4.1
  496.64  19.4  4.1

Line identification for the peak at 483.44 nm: [O II]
